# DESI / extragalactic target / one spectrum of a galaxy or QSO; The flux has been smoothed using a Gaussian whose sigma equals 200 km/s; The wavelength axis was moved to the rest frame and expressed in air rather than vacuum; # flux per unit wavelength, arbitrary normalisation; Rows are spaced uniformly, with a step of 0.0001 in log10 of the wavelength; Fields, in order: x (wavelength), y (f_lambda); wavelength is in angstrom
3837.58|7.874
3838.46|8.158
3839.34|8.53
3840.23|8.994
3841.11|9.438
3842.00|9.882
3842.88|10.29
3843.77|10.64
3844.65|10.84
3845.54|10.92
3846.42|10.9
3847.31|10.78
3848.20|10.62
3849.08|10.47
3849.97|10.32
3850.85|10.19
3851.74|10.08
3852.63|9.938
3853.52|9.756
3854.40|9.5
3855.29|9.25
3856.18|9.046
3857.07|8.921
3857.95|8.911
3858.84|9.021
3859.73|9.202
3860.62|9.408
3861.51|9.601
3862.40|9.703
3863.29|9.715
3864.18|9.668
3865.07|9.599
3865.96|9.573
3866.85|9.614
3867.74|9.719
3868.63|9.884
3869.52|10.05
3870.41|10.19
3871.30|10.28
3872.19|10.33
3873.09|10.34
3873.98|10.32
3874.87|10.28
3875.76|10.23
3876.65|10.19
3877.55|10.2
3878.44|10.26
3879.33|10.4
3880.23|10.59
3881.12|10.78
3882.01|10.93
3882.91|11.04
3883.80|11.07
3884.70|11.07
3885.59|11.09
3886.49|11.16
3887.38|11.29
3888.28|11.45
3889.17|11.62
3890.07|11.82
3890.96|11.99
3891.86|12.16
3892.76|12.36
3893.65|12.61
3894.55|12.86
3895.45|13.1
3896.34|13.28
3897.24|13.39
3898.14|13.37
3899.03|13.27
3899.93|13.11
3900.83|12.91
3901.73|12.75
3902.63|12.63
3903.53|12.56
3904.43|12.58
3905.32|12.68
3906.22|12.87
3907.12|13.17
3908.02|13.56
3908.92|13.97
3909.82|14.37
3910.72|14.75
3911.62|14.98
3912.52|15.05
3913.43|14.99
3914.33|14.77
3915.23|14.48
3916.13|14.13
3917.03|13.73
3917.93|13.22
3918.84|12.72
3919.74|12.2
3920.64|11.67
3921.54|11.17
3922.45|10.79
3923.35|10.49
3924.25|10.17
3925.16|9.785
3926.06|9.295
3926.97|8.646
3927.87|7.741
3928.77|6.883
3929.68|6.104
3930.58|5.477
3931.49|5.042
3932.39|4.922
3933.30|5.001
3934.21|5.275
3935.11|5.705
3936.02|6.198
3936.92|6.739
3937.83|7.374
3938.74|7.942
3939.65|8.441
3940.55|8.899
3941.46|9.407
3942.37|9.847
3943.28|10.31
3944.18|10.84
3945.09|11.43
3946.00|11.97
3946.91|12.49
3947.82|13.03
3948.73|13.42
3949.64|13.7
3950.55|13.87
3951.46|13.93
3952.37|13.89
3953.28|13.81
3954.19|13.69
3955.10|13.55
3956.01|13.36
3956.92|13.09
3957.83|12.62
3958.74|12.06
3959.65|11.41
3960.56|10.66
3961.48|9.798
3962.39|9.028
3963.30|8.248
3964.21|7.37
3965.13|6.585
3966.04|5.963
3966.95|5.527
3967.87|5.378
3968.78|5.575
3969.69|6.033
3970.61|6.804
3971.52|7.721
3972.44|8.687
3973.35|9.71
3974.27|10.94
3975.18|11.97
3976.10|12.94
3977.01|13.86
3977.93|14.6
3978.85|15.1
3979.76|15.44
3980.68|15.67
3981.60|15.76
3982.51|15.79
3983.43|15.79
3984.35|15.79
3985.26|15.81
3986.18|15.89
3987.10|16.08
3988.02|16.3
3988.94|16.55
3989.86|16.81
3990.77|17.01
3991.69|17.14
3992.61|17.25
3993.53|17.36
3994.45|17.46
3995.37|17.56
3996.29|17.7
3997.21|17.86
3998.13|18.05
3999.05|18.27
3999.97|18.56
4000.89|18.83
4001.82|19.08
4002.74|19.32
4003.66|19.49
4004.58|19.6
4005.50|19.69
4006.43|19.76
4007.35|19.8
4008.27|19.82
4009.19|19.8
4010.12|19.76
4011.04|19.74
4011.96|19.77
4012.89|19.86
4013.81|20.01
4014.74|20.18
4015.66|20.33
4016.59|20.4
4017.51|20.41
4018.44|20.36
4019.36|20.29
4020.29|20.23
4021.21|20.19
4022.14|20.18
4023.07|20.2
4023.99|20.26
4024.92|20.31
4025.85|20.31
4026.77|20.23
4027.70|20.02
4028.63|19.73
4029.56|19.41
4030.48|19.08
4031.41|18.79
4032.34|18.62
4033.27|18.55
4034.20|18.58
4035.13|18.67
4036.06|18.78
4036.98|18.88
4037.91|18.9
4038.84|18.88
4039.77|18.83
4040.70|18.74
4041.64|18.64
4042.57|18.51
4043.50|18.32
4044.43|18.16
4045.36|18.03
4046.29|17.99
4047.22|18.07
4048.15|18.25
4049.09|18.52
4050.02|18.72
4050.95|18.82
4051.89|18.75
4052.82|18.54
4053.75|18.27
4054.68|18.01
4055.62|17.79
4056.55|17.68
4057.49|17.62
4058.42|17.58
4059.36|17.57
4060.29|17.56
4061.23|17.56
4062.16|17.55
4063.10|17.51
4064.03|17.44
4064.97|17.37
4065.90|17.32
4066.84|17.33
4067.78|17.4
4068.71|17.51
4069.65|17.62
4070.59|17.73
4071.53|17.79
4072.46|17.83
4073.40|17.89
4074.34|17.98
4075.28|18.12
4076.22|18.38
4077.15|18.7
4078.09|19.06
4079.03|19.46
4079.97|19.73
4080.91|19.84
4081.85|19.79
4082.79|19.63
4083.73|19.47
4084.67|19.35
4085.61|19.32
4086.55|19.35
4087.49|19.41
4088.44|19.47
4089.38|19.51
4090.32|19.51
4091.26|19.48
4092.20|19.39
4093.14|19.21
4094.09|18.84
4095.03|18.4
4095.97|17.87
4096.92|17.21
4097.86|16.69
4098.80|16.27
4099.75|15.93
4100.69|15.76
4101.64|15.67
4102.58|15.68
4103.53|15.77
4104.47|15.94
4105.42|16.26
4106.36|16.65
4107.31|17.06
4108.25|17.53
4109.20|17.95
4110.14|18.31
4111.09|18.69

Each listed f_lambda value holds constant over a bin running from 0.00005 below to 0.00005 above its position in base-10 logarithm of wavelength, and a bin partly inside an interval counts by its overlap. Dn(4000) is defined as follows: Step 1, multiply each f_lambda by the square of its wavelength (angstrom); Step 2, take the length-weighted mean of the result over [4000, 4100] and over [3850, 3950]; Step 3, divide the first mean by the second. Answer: 1.9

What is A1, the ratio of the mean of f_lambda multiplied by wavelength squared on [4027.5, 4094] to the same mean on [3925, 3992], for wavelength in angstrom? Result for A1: 1.79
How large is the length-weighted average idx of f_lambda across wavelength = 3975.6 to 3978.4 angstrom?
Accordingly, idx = 13.7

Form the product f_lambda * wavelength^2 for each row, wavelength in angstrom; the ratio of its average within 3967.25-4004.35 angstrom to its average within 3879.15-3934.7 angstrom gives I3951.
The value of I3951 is 1.3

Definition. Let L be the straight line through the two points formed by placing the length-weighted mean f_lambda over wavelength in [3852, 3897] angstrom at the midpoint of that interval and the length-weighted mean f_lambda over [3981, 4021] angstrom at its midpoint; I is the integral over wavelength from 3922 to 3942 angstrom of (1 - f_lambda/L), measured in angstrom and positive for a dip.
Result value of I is 9.24 angstrom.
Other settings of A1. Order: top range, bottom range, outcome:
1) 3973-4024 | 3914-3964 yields 1.75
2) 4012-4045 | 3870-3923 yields 1.70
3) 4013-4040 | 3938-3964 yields 1.77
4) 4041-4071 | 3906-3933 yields 1.70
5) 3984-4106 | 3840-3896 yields 1.93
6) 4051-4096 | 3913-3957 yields 1.88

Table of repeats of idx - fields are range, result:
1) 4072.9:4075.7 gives 18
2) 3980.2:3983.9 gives 15.7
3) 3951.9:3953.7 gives 13.9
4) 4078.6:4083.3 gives 19.7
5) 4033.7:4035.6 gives 18.6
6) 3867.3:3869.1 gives 9.81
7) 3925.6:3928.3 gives 8.58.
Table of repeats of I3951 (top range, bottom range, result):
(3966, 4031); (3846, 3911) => 1.61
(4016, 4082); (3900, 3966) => 1.80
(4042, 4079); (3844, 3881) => 1.99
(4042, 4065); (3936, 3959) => 1.65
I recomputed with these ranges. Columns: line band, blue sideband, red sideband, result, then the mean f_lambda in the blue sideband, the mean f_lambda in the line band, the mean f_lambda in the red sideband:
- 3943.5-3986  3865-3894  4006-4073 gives 9.6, 10.8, 11.6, 18.8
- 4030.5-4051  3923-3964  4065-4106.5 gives -4.1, 9.89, 18.6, 18.1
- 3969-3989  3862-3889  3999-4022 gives 5.1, 10.4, 13.2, 19.8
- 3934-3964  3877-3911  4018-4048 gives 8.4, 12.2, 10.8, 19.2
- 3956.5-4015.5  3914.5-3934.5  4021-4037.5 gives 3.5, 9.6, 14.8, 19.5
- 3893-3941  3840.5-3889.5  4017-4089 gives 5.3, 10.2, 11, 18.7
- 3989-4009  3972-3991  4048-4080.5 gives -4.0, 14.6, 18.4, 18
